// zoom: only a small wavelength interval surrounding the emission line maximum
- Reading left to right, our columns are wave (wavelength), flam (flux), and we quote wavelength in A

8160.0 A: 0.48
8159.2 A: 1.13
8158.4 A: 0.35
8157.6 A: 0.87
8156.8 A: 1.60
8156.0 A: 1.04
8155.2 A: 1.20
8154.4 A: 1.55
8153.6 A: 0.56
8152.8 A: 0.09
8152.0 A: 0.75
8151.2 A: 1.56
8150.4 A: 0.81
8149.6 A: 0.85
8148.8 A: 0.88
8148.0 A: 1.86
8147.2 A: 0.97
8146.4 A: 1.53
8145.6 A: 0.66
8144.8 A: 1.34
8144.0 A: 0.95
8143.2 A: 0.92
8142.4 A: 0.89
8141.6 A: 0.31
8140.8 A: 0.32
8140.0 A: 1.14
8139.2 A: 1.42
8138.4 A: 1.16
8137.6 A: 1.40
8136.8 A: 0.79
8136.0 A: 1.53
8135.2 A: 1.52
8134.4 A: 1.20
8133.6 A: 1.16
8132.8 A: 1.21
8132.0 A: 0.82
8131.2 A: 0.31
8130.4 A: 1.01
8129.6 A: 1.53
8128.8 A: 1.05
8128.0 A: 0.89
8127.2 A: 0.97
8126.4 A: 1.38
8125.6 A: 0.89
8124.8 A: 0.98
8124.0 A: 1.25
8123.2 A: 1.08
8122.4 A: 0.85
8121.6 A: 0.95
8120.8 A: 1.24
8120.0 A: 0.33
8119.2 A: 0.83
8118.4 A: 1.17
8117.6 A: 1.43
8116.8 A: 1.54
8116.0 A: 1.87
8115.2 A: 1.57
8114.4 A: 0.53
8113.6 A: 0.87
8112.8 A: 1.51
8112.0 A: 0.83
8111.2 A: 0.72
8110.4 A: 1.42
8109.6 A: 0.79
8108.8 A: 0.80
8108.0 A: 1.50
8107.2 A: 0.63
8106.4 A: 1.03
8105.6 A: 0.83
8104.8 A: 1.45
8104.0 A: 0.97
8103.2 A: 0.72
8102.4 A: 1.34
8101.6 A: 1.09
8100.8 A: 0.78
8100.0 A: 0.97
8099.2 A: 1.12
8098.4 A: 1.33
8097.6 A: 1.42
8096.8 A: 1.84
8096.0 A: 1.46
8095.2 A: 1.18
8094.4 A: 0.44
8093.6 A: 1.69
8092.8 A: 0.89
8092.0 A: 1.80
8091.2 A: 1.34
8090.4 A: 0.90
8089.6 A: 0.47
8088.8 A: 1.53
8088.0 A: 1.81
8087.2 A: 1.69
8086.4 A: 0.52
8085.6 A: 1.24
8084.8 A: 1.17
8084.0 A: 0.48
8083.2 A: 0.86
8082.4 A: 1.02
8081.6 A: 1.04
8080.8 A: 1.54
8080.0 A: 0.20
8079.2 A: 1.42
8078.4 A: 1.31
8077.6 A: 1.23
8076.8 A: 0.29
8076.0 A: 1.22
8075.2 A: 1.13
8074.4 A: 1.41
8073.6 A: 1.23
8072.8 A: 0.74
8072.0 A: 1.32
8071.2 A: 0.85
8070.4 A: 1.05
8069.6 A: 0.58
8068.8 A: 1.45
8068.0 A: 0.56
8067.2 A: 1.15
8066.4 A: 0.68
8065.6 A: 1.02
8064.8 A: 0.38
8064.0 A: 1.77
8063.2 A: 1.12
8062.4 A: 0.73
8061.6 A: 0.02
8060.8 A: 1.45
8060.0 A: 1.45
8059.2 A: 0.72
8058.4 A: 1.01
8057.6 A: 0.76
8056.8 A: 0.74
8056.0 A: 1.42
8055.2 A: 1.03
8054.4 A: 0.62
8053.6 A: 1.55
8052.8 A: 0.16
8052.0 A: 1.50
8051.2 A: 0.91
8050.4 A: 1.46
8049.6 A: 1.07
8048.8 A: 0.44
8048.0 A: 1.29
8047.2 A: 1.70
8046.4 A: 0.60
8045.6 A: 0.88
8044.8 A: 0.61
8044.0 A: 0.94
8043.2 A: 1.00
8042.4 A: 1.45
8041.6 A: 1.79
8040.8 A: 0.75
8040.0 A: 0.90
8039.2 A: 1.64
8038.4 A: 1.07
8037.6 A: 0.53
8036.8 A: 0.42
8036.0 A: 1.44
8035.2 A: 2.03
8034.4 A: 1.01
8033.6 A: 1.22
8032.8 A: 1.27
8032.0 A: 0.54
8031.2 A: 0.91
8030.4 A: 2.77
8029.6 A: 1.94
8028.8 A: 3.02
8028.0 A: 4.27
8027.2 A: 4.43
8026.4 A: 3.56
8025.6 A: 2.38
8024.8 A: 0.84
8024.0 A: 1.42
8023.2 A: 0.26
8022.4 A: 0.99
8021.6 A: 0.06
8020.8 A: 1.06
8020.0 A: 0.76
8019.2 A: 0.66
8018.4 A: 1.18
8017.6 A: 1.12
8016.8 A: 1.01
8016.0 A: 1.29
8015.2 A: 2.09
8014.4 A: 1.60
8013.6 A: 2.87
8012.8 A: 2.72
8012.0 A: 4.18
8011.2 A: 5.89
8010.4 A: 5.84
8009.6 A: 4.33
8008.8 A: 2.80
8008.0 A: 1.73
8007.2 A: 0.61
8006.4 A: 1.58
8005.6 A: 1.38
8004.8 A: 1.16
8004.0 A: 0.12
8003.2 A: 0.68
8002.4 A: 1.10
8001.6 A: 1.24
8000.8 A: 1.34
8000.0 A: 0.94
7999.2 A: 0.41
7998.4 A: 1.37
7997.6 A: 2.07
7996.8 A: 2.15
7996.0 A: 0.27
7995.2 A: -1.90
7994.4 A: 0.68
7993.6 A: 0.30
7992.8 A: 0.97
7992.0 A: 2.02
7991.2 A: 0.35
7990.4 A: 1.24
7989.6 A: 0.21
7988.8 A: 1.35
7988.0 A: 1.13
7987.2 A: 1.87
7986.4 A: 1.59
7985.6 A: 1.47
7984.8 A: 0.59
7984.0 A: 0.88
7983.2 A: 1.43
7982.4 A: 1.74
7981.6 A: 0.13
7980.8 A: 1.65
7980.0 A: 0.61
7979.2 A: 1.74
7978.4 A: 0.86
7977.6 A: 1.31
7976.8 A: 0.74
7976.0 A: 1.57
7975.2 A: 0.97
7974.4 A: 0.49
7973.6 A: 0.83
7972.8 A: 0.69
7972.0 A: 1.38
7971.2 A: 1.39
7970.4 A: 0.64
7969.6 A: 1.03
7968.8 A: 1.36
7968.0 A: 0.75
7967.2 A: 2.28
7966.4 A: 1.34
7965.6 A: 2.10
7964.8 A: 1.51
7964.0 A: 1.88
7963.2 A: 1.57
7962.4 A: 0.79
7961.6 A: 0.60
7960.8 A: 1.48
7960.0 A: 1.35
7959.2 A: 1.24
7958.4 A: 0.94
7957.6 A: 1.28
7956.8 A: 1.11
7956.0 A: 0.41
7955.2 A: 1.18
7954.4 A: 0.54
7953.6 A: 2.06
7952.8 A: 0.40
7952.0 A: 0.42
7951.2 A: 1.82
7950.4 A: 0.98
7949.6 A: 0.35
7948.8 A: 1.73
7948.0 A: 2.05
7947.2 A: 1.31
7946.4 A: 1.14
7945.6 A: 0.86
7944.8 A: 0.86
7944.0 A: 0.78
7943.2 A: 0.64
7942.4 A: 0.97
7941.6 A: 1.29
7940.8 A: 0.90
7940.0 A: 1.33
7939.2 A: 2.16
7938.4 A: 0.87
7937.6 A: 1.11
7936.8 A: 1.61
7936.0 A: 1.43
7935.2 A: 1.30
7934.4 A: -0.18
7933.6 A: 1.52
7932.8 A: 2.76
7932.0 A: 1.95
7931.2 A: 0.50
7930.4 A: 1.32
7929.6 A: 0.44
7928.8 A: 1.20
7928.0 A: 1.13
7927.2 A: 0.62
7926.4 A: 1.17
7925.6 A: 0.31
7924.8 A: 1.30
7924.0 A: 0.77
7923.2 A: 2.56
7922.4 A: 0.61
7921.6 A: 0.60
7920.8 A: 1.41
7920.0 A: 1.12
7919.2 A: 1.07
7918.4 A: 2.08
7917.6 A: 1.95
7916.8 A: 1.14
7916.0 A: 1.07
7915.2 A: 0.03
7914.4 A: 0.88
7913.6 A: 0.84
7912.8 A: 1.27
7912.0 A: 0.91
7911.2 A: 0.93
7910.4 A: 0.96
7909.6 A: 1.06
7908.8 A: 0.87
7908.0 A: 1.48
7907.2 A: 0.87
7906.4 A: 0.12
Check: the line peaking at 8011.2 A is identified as [S II]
